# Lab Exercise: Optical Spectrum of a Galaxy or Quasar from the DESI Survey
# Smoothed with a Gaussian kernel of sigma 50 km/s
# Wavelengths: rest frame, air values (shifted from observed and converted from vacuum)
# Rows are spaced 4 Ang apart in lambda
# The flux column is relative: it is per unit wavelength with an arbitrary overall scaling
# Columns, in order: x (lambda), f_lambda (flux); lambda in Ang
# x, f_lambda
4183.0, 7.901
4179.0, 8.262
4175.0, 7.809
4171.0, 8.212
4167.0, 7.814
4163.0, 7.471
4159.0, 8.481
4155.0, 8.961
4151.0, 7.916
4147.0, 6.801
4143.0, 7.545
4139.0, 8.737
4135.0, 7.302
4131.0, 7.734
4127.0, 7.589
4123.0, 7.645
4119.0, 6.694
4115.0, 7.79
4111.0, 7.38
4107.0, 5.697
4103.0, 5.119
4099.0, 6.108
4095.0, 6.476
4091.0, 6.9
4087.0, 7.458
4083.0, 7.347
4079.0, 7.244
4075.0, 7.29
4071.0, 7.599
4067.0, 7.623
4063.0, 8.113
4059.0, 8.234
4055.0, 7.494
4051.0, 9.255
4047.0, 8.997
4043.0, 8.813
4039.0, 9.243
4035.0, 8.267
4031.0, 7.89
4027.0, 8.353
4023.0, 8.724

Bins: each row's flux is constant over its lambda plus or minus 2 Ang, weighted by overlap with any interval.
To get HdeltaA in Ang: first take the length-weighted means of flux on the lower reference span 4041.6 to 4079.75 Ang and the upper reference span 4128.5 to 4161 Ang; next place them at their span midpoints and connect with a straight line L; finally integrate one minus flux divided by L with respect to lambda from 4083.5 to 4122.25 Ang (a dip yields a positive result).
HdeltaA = 6.4 Ang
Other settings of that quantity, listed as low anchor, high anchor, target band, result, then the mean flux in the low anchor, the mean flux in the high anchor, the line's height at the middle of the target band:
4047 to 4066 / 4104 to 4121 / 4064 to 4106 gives 3.6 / 8.32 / 6.79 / 7.54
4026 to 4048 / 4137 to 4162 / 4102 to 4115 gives 2.9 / 8.59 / 8.05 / 8.25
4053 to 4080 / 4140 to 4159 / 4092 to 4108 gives 3.8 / 7.67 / 7.93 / 7.77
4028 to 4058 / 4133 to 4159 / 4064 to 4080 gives 1.7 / 8.55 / 7.92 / 8.37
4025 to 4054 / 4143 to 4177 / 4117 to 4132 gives 1.3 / 8.65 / 7.91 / 8.13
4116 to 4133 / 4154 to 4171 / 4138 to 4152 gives 0.3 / 7.44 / 8.14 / 7.82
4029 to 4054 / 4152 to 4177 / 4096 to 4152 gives 8.0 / 8.69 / 8.12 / 8.31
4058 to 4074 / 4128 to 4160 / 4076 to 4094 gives 1.5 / 7.83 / 7.91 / 7.85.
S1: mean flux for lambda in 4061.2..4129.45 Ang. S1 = 7.06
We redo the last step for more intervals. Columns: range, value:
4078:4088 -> 7.35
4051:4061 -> 8.14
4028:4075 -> 8.28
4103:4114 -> 6.39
